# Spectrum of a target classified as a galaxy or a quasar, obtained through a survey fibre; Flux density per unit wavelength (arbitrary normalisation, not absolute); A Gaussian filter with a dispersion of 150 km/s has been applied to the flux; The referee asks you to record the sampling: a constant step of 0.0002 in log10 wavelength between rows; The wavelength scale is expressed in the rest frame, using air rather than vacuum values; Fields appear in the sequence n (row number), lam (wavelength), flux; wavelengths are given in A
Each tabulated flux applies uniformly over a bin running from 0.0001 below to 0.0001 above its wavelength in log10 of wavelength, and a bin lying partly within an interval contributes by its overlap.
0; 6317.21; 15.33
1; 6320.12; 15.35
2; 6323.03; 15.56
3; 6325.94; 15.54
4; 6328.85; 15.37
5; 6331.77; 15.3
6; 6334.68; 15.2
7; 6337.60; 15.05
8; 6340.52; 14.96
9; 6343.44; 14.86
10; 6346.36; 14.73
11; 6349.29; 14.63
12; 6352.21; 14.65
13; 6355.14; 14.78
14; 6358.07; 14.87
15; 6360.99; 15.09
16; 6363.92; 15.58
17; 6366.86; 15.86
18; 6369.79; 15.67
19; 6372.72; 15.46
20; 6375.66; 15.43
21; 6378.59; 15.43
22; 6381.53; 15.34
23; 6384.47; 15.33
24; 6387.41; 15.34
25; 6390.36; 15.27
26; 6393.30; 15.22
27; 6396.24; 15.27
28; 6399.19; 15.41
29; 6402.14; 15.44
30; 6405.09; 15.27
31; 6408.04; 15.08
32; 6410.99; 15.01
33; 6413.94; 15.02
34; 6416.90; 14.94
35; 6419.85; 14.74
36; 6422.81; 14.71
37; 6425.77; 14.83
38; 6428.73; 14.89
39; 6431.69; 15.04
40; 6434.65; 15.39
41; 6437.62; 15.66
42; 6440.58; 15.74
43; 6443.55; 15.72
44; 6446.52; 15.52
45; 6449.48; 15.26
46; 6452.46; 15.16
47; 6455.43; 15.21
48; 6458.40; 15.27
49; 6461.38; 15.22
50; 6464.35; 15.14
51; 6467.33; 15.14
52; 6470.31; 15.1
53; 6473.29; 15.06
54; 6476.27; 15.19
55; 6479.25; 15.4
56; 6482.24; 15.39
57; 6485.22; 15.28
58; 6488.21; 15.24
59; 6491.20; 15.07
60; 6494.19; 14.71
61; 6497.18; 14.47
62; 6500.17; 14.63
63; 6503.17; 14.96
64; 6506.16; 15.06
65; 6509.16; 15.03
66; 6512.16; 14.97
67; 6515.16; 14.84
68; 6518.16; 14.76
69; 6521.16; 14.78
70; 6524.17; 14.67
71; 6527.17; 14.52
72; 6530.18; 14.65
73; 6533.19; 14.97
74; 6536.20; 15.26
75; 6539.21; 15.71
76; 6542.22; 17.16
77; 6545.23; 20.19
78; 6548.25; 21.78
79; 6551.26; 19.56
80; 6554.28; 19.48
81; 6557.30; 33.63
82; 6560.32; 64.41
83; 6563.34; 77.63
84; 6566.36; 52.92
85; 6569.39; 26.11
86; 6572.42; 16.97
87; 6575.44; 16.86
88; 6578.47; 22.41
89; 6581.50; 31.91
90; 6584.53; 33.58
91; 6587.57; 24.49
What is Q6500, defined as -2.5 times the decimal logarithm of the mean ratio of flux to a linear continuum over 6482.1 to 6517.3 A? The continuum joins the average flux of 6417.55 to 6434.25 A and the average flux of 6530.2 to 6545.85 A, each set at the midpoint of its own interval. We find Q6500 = 0.06 mag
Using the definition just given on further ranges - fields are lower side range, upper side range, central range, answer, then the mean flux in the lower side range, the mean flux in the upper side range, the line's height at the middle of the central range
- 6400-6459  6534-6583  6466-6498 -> 0.35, 15.2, 29.3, 20.9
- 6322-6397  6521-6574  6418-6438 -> 0.28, 15.2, 26.7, 19.4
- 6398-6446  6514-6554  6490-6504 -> 0.09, 15.2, 16.5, 16.1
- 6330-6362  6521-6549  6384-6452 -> 0.02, 14.9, 16.3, 15.4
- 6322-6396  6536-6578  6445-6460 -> 0.41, 15.2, 30.1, 22.3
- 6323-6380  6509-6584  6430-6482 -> 0.30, 15.2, 24.5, 20.2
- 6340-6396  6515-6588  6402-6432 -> 0.20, 15.2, 25.6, 18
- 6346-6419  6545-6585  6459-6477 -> 0.48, 15.2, 33.1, 23.6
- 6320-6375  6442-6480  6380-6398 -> -0.01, 15.2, 15.3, 15.2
